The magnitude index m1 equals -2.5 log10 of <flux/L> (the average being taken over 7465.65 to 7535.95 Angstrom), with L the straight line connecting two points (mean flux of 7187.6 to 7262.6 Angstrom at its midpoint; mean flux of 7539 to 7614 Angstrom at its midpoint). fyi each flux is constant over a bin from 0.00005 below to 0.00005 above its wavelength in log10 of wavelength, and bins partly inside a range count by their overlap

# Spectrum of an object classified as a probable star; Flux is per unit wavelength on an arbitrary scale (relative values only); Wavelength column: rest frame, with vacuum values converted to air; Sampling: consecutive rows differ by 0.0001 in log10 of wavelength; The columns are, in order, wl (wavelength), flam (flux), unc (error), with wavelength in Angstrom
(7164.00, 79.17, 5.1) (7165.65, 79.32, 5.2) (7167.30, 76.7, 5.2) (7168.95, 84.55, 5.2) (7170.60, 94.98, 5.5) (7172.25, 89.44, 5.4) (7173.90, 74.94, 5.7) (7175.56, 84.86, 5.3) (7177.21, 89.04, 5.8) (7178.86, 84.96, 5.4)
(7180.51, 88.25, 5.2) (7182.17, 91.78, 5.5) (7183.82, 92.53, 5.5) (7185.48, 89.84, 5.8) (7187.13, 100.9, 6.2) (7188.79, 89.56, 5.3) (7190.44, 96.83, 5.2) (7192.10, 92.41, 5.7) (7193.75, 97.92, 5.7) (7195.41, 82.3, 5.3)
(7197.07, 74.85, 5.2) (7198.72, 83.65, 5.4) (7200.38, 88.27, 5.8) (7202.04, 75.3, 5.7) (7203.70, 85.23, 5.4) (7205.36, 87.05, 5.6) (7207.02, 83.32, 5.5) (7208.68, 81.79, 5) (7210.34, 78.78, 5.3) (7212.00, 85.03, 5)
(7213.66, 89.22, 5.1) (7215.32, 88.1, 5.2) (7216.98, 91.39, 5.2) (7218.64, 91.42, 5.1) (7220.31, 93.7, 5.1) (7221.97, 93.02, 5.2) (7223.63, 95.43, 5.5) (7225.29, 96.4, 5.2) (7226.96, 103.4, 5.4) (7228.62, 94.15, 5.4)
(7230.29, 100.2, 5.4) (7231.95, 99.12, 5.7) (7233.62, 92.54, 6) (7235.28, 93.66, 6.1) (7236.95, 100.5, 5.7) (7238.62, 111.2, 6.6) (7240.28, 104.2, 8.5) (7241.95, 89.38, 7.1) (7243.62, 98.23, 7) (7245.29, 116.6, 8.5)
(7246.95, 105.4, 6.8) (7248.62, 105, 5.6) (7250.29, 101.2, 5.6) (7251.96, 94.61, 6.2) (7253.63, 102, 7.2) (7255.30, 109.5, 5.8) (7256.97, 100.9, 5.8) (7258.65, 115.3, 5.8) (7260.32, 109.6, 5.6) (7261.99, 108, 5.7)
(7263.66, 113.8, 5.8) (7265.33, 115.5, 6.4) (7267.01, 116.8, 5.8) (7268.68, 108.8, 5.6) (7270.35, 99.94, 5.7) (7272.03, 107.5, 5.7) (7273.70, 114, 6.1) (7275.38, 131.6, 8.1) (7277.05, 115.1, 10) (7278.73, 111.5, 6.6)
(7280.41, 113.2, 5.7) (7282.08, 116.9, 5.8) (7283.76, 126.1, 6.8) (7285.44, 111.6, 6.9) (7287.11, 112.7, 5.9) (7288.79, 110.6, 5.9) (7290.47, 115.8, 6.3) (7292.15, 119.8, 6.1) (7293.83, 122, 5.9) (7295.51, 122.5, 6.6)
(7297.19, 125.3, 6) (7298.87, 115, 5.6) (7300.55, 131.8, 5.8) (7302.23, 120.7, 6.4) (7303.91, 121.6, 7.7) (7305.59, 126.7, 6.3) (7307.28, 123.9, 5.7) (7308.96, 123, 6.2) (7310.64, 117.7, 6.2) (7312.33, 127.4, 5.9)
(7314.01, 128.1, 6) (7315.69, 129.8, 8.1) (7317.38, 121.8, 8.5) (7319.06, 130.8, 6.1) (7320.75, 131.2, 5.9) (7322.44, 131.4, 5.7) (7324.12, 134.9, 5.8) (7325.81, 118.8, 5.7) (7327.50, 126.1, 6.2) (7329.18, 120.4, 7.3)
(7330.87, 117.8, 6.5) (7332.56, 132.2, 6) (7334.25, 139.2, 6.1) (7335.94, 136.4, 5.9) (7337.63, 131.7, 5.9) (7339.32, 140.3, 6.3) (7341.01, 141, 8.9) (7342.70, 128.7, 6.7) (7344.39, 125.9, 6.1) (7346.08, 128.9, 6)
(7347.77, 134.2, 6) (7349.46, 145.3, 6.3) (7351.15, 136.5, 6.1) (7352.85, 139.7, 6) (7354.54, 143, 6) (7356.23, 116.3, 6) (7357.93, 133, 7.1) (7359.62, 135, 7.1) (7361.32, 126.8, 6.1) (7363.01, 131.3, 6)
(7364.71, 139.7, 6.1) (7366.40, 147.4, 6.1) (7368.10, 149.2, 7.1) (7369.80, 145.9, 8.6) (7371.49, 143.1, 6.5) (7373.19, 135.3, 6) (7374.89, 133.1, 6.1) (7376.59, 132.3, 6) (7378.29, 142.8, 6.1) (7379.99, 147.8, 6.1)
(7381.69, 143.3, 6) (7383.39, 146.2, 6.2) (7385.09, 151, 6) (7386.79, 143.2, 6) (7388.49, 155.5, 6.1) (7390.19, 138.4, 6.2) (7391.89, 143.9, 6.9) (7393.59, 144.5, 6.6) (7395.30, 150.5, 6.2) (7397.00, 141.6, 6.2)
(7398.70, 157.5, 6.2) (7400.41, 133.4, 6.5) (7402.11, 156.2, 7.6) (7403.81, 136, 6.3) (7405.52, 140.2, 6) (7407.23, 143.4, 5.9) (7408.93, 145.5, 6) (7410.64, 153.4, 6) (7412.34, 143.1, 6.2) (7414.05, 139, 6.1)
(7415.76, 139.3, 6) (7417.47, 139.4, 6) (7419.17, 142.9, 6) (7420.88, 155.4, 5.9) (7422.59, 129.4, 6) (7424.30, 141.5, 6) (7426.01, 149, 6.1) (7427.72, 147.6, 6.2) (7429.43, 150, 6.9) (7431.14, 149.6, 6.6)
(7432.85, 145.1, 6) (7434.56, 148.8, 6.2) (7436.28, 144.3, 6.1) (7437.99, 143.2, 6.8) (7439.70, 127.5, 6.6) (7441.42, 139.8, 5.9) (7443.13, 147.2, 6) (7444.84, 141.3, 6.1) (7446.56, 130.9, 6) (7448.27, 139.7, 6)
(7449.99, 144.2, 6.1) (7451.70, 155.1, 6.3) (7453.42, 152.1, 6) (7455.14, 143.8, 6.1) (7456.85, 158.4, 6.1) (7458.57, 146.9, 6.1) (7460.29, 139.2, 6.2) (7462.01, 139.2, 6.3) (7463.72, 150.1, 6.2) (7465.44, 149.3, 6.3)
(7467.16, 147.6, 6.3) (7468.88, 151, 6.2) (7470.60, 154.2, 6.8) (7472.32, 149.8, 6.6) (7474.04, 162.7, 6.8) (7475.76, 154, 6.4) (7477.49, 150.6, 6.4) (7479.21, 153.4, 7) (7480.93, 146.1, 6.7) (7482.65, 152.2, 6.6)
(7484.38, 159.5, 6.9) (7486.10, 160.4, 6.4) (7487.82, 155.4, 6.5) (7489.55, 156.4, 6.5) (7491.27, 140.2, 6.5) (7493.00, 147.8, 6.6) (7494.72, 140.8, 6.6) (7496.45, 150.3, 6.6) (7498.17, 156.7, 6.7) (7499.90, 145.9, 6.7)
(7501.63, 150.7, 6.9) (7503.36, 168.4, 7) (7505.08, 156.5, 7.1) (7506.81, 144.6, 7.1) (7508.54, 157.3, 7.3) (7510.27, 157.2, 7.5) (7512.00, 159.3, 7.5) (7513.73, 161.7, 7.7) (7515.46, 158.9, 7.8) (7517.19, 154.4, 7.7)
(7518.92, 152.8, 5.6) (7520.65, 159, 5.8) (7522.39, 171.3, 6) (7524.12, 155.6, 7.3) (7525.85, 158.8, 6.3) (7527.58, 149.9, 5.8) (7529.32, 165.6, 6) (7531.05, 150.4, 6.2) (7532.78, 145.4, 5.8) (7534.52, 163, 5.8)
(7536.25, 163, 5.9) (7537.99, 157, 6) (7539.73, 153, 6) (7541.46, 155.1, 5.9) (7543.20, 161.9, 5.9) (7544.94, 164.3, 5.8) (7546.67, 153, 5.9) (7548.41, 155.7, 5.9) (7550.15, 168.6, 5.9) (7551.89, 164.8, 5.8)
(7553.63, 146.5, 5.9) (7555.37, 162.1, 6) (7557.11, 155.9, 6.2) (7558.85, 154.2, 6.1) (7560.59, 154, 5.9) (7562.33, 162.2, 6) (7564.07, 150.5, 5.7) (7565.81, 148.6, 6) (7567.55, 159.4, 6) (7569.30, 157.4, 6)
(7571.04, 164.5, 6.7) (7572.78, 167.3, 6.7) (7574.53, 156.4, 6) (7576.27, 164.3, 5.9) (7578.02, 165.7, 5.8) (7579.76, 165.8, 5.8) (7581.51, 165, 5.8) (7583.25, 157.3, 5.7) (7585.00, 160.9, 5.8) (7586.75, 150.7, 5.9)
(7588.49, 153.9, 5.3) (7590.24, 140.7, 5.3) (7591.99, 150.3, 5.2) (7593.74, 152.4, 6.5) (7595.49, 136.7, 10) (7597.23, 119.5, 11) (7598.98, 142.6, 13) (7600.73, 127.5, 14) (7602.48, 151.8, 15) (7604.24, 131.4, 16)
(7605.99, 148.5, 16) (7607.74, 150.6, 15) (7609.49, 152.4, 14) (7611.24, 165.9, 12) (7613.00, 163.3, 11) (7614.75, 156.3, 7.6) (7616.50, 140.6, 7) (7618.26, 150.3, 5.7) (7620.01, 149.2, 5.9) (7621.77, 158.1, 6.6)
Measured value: -0.10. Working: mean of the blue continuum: 95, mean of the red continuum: 154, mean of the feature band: 154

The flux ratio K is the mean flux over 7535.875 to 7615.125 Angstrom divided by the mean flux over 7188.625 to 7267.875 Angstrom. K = 1.60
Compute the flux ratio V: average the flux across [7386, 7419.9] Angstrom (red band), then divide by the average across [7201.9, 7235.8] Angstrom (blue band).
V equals 1.6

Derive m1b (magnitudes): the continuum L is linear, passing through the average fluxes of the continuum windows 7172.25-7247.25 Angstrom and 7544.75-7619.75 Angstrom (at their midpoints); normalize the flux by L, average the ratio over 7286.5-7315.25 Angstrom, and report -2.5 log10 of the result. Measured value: -0.141 mag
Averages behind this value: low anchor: 91.6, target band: 122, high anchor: 154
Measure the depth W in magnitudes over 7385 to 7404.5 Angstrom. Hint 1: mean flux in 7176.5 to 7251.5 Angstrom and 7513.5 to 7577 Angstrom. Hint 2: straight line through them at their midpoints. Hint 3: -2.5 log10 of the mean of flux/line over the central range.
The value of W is -0.14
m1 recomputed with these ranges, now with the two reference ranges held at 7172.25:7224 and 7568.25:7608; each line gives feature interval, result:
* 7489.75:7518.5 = -0.12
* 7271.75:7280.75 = -0.16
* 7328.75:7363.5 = -0.19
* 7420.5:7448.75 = -0.13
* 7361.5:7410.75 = -0.21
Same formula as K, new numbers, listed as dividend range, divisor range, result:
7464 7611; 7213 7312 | 1.42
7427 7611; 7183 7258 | 1.62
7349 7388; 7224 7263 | 1.37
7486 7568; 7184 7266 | 1.63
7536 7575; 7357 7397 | 1.12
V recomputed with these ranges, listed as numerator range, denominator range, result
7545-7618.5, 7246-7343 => 1.29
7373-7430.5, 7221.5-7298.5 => 1.33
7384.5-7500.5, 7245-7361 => 1.21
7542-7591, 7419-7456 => 1.10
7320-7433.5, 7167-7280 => 1.44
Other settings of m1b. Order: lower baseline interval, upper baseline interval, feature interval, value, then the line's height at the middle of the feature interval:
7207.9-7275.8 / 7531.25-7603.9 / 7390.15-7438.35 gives -0.12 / 129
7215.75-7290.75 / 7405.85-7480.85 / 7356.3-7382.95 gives -0.07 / 130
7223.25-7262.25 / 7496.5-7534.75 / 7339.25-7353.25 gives -0.11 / 123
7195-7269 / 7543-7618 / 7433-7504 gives -0.10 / 136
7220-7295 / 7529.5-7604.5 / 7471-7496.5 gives -0.08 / 142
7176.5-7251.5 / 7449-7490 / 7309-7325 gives -0.10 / 116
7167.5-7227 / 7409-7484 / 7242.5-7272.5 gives -0.05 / 102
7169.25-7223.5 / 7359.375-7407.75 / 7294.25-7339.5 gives -0.03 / 123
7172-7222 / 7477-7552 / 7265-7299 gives -0.10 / 106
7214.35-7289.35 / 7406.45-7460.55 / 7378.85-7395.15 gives -0.09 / 134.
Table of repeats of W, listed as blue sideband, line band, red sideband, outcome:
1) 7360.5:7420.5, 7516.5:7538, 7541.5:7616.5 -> -0.04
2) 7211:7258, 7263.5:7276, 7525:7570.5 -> -0.08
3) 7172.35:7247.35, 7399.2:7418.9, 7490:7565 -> -0.09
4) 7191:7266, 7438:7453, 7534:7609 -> -0.07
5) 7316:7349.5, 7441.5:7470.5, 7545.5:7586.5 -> 0.00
